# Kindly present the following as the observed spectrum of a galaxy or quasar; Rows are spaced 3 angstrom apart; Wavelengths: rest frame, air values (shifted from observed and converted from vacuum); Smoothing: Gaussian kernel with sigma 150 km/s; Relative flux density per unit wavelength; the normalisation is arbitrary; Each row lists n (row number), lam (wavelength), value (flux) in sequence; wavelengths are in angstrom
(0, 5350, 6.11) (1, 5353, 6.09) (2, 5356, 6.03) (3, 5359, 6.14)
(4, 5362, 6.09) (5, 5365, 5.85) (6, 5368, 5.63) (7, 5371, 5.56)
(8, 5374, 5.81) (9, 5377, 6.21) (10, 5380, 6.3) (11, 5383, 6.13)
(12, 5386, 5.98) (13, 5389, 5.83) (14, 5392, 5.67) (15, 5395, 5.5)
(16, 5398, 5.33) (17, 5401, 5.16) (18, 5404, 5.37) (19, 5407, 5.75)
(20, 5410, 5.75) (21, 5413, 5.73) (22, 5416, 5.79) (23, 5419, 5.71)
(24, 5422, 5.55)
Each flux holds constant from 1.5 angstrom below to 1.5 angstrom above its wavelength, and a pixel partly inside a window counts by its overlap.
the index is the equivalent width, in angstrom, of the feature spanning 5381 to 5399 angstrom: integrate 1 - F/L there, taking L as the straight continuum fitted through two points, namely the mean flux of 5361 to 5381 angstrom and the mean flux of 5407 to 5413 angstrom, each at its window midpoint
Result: 0.19 angstrom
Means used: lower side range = 5.91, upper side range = 5.75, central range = 5.77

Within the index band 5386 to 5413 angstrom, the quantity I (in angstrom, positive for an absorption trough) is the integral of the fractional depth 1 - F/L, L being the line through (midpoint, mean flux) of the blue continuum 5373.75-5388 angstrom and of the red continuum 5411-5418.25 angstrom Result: 1.5 angstrom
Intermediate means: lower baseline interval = 6.1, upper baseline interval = 5.75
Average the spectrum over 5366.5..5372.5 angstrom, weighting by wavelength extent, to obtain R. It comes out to 5.59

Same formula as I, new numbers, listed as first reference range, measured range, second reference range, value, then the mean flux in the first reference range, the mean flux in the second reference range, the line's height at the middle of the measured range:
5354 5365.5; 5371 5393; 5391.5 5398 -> -1.01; 6.05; 5.51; 5.71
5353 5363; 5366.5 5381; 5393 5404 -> -0.23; 6.09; 5.35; 5.8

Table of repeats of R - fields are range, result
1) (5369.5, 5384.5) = 6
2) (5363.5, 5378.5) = 5.81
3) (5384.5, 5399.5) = 5.66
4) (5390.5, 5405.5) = 5.41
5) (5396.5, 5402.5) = 5.25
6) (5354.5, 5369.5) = 5.95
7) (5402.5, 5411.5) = 5.62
